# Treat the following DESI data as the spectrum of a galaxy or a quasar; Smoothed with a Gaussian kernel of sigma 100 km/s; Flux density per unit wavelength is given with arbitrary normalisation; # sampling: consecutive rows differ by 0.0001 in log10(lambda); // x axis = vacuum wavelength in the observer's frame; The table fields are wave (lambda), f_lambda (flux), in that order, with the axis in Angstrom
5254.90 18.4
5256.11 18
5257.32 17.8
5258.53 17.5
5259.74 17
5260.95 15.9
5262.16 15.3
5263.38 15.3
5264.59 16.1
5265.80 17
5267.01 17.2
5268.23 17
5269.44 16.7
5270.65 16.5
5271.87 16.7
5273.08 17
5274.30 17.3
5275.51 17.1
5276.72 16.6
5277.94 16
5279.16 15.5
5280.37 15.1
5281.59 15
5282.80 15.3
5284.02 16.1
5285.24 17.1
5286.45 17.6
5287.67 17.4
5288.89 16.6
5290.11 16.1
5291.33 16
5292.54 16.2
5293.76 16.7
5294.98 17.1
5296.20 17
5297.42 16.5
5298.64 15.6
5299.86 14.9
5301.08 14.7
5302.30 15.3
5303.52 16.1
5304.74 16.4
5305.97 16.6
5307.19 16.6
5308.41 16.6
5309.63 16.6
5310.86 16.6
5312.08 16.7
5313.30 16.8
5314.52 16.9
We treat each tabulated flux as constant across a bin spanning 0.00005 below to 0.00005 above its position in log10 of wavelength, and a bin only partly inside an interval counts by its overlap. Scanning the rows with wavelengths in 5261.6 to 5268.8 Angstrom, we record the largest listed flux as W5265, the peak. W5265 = 17.2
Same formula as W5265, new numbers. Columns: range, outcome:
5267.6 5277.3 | 17.3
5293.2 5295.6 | 17.1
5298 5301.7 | 15.6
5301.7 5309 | 16.6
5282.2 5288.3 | 17.6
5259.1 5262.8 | 17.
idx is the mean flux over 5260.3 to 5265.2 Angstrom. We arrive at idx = 15.7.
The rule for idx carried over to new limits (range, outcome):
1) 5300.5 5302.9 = 15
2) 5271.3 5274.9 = 17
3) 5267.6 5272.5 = 16.7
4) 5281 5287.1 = 16.2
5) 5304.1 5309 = 16.5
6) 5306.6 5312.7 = 16.6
